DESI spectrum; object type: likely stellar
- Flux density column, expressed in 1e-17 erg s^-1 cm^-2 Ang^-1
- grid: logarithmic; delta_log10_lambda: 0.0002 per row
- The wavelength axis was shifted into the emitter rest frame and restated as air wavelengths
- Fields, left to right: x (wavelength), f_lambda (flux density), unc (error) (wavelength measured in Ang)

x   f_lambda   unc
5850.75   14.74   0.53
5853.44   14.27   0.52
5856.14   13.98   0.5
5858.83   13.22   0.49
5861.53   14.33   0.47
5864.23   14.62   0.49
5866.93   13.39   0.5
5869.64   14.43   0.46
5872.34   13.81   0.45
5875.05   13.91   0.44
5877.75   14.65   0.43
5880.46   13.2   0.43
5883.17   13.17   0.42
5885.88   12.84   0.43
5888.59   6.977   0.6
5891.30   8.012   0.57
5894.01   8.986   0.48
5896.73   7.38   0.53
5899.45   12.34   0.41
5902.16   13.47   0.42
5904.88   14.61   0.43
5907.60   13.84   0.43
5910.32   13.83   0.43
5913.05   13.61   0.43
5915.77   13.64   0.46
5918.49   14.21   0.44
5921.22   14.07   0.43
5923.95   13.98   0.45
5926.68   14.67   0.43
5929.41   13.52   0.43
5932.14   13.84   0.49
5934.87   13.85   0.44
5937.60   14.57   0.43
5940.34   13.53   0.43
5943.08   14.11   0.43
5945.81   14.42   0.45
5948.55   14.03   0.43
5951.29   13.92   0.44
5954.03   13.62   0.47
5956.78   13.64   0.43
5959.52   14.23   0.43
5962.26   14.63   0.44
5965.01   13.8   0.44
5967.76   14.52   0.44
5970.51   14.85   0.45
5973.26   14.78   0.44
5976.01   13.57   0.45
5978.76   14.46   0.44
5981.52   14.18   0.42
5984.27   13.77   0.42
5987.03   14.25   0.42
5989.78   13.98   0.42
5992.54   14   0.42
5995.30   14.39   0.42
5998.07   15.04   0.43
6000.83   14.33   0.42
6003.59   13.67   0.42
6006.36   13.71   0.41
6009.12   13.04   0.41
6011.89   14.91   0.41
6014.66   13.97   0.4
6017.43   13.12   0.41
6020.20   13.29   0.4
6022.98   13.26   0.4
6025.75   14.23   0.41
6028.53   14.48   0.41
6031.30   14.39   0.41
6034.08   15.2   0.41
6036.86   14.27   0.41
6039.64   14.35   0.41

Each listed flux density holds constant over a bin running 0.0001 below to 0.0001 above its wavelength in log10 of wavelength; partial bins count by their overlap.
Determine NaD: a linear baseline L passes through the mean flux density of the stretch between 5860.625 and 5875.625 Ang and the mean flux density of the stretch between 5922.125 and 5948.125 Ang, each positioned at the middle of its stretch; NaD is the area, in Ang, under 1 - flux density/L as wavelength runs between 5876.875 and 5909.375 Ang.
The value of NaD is 5.7 Ang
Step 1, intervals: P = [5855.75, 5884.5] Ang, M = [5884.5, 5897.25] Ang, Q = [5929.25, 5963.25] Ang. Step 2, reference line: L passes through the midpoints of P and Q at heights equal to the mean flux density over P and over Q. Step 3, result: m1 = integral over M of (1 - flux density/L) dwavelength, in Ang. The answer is 4.56 Ang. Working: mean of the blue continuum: 13.9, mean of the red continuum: 14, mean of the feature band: 8.94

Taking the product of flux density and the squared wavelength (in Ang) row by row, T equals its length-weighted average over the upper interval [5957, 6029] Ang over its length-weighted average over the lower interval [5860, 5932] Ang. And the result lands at 1.13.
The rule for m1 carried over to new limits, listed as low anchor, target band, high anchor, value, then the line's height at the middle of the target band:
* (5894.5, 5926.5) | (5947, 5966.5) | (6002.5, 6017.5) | -0.8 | 13.4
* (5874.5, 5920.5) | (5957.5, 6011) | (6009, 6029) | -3.3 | 13.4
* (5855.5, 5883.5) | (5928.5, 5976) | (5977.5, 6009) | -0.2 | 14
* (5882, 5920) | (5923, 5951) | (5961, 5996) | -2.3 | 13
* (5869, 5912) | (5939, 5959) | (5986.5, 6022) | -1.2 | 13.1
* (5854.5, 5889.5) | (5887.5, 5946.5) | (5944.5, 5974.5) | 4.3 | 13.8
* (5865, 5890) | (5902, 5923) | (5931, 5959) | -0.7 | 13.5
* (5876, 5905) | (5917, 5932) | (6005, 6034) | -2.6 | 12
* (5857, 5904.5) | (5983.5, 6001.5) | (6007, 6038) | -0.8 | 13.7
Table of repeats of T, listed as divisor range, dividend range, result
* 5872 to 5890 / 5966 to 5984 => 1.18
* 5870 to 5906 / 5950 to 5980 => 1.23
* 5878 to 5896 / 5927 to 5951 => 1.34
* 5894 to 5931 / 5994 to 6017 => 1.10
